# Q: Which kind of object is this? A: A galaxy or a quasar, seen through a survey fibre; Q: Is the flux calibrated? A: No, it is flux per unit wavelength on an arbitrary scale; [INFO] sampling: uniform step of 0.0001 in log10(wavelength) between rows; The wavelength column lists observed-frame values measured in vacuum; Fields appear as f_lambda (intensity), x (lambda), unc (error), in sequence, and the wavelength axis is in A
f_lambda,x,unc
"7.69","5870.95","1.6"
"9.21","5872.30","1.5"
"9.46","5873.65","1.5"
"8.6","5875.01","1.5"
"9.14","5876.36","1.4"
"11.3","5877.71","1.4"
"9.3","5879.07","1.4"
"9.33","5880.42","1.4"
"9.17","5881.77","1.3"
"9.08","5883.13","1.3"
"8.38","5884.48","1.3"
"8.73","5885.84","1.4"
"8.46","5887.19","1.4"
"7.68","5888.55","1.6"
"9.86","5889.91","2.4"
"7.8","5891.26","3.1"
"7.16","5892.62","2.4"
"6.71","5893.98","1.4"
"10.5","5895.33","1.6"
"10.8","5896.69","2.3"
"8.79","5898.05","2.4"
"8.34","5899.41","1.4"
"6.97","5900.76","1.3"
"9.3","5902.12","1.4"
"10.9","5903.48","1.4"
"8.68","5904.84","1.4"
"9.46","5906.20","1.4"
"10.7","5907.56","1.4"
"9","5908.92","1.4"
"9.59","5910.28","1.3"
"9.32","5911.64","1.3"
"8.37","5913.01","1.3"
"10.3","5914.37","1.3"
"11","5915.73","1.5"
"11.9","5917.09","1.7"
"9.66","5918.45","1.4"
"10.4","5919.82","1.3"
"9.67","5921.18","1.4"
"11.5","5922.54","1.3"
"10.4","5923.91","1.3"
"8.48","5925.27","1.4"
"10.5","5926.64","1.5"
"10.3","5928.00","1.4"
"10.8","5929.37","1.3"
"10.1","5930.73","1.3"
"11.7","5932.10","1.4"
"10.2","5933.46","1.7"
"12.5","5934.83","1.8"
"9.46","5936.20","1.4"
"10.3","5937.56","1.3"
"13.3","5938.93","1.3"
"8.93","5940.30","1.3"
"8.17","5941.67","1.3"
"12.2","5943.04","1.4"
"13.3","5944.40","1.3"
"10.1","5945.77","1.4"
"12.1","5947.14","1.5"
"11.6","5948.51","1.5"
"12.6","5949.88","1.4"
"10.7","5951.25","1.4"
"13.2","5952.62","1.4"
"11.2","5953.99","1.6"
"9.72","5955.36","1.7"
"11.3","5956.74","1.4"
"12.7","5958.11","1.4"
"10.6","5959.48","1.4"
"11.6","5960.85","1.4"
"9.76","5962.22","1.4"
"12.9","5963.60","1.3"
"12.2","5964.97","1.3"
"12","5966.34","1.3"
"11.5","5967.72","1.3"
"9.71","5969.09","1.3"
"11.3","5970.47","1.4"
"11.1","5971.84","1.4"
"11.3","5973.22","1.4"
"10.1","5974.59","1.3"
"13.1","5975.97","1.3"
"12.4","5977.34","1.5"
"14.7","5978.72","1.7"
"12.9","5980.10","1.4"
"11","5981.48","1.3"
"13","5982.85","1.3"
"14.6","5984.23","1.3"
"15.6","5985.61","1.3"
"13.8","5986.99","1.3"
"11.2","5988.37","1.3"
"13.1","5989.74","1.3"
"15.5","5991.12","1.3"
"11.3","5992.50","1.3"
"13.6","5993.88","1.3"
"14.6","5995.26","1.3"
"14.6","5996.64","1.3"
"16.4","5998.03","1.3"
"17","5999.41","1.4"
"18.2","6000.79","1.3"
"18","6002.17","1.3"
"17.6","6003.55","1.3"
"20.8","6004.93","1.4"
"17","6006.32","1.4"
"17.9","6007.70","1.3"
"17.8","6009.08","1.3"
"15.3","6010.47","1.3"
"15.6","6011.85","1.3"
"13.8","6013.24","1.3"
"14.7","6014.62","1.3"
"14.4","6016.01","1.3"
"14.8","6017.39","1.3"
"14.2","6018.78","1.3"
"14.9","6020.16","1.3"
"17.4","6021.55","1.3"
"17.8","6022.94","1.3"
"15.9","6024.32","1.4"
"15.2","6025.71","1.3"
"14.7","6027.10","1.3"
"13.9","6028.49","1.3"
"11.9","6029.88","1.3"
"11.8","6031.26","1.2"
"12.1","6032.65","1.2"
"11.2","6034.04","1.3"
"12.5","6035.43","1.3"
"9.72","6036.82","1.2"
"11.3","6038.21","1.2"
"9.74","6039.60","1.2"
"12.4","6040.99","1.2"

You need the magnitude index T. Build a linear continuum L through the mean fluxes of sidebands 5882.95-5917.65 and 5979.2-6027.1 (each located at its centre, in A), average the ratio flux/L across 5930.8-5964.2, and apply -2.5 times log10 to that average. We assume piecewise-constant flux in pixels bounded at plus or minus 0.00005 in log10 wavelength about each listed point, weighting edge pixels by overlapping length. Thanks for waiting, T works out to 0.07 mag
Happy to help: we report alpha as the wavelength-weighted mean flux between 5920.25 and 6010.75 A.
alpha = 12.6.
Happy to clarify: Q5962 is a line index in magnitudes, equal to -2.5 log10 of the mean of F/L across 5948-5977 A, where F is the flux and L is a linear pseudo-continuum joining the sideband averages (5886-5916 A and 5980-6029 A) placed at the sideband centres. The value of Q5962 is 0.11 mag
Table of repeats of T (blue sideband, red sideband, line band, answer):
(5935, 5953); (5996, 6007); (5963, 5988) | 0.18 mag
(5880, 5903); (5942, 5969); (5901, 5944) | -0.02 mag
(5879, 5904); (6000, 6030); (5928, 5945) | 0.05 mag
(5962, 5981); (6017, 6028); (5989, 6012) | -0.15 mag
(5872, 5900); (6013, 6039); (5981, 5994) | -0.07 mag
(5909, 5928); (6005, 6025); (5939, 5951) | 0.04 mag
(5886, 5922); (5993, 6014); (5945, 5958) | 0.11 mag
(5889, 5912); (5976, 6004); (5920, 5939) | 0.02 mag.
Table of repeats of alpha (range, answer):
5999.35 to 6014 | 17.2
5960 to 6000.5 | 12.9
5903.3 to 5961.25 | 10.7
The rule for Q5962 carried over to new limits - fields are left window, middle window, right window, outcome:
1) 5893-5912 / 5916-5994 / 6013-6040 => -0.05 mag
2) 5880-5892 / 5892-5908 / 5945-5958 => 0.03 mag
